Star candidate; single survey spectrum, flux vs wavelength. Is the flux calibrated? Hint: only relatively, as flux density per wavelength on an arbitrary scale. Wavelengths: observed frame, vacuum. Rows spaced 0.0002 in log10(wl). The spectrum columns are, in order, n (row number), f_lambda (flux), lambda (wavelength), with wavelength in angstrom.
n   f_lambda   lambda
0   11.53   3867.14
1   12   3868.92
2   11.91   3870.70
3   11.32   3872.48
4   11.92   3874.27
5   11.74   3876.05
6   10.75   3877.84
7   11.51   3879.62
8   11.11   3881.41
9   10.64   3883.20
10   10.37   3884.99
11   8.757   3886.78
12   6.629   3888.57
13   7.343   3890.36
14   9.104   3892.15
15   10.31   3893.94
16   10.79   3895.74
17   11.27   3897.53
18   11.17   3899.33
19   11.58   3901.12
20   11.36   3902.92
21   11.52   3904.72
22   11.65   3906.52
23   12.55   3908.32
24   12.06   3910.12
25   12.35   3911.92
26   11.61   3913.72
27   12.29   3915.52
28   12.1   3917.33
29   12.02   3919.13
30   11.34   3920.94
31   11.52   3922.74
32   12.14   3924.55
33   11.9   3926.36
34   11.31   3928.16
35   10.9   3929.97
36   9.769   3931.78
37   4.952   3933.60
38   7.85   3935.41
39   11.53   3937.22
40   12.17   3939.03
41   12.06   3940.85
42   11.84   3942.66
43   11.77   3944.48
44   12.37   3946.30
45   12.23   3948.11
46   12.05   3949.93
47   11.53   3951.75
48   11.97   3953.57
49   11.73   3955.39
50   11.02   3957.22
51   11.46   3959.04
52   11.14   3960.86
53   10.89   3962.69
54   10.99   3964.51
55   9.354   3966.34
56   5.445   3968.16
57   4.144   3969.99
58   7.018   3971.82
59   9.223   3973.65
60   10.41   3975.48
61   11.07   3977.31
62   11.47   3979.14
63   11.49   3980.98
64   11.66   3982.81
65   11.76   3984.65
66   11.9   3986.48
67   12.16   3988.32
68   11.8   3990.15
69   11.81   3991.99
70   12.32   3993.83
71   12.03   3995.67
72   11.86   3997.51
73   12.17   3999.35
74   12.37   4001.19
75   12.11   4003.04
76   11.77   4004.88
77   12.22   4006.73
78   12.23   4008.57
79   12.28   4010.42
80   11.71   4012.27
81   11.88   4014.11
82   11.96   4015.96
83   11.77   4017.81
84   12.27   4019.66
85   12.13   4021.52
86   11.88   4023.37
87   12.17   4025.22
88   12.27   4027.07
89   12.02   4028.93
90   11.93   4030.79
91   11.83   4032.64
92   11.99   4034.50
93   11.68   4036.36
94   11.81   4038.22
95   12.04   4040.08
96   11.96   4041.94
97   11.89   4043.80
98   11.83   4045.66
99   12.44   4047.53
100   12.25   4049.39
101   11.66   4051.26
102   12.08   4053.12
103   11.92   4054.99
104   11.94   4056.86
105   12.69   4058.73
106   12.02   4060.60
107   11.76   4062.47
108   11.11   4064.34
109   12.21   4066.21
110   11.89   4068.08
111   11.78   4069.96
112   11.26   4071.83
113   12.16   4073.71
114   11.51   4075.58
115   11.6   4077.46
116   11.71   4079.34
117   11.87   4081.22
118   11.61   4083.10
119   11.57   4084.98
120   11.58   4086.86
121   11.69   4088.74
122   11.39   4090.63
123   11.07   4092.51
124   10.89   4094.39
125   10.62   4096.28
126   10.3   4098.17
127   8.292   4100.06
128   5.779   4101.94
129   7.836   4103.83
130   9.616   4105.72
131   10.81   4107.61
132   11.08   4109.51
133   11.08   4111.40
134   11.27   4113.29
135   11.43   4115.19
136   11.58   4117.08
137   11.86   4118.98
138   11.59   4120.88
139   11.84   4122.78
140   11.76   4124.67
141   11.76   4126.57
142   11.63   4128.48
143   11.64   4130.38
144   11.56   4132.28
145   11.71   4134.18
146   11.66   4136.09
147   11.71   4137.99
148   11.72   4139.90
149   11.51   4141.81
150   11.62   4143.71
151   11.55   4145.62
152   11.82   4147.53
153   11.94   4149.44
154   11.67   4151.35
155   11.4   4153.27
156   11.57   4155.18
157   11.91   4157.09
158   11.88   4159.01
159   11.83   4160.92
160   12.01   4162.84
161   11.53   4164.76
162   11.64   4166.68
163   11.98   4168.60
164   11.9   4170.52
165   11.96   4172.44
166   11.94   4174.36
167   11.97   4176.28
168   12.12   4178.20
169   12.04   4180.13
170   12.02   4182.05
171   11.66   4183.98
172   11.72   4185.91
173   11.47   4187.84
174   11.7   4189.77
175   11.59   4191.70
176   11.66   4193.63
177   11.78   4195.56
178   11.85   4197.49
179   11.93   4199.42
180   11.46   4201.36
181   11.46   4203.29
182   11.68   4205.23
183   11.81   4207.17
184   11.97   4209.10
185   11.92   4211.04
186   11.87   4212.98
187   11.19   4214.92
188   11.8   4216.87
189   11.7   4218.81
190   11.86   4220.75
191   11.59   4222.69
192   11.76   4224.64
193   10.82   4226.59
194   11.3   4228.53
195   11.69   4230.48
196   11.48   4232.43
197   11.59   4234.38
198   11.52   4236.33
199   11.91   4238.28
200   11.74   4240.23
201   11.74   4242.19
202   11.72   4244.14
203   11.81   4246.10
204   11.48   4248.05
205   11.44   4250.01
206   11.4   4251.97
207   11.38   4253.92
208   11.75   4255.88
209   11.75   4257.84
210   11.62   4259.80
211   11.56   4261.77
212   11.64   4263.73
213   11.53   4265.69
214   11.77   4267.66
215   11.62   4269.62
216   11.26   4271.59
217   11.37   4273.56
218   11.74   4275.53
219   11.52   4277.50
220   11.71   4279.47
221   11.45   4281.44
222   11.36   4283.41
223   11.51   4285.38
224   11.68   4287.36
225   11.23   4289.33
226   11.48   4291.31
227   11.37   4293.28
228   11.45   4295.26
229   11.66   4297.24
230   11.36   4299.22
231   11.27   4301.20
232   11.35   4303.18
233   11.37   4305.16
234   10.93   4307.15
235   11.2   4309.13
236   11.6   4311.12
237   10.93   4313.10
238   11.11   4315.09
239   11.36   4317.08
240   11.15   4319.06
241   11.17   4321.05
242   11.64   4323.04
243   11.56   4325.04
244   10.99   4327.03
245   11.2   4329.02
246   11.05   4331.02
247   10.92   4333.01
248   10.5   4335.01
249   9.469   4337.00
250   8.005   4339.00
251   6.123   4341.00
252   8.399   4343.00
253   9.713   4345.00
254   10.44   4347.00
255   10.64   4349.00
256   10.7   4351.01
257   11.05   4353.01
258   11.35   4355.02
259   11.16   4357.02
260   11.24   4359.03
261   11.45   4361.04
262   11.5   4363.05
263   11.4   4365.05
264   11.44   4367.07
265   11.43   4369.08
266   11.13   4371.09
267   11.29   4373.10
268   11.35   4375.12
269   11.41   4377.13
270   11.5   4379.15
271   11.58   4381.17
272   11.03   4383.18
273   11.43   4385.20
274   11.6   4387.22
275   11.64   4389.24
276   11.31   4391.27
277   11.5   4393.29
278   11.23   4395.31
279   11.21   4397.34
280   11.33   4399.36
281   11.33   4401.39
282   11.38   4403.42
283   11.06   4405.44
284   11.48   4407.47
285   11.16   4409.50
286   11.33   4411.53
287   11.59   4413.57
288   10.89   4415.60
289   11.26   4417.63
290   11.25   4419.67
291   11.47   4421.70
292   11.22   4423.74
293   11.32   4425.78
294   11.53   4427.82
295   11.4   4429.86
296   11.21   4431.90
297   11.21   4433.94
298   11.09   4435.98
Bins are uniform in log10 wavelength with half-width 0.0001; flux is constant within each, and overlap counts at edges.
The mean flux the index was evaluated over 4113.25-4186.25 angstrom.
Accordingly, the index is 11.7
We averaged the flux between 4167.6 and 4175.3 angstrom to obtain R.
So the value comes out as 11.9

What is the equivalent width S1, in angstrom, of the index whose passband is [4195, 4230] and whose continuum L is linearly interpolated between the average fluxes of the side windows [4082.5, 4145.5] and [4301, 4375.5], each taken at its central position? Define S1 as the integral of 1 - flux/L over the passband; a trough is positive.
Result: -2.36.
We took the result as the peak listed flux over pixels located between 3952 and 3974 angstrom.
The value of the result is 11.97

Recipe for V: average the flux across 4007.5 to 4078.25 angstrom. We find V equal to 11.9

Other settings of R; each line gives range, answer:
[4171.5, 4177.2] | 12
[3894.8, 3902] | 11.2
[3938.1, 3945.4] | 12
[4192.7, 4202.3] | 11.7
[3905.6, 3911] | 12.1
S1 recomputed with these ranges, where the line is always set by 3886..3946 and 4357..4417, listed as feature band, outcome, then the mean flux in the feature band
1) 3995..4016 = -2.1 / 12.1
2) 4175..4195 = -1.2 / 11.8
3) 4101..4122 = 1.3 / 10.4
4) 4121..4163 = -2.3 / 11.7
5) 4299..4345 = 2.8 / 10.6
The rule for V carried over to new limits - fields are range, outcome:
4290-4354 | 10.7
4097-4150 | 11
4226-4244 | 11.6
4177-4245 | 11.7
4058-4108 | 11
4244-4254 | 11.5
